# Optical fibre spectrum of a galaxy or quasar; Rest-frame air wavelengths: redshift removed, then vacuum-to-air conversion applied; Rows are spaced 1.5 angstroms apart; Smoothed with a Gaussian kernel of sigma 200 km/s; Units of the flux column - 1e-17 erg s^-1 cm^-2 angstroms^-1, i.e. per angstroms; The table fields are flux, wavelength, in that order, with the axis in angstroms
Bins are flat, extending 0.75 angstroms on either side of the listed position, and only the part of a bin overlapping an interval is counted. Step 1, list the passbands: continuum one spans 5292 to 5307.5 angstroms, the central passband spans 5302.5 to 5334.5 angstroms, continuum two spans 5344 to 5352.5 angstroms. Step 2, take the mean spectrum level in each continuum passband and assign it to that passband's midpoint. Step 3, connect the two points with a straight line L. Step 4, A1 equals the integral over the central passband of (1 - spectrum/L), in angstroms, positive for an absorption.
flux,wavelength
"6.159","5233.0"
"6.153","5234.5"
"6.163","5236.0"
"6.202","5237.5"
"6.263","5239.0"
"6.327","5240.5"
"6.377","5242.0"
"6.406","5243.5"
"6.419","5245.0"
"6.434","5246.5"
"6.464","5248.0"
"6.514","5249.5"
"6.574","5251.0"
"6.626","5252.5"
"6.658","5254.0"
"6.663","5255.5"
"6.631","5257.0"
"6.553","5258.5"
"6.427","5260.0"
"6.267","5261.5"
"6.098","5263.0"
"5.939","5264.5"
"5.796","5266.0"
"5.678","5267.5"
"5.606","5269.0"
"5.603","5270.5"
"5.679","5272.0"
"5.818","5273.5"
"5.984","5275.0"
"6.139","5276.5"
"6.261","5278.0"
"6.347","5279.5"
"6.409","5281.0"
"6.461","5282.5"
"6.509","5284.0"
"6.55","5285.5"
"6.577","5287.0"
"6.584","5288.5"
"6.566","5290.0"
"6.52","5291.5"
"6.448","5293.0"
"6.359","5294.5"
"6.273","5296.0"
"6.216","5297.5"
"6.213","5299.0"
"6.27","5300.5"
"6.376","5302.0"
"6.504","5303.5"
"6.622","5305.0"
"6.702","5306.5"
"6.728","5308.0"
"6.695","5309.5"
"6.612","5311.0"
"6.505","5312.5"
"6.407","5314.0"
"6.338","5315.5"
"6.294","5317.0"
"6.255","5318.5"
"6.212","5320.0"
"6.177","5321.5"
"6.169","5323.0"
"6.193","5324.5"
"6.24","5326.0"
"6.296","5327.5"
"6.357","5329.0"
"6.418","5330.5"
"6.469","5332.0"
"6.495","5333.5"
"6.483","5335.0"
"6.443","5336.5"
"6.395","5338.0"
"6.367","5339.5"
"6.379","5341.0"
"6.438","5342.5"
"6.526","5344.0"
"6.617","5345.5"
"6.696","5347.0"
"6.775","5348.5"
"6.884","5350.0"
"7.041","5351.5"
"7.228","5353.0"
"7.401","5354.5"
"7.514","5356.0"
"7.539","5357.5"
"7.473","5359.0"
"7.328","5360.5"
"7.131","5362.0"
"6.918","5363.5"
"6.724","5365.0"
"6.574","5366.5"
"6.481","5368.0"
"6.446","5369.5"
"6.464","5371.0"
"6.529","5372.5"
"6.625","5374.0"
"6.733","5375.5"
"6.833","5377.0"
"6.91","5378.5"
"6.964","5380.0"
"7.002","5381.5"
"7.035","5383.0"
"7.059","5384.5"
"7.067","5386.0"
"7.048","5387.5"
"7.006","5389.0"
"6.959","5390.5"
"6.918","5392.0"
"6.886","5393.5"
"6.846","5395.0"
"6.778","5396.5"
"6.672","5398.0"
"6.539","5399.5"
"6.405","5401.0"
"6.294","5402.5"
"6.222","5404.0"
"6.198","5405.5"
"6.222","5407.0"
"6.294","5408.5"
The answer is 0.7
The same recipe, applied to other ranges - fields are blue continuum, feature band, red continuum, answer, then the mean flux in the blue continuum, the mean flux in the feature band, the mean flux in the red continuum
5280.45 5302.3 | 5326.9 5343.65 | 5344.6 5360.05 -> 1.2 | 6.42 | 6.42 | 7.12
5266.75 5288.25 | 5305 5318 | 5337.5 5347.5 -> -0.5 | 6.13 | 6.53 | 6.49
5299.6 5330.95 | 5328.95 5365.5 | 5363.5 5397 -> -1.1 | 6.4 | 6.81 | 6.82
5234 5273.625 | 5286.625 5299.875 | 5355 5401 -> 0.1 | 6.24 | 6.41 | 6.89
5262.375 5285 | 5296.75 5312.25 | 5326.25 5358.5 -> -0.4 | 6.03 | 6.49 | 6.7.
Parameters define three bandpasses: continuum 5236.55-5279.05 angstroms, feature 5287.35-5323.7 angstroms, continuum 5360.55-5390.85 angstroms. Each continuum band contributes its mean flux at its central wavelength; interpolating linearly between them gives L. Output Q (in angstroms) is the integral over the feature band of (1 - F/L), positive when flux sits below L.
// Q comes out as 0.30 angstroms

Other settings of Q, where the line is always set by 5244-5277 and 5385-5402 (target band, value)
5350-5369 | -1.22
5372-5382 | -0.08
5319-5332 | 0.48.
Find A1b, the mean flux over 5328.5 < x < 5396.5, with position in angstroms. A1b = 6.81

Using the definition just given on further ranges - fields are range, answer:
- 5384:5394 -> 6.99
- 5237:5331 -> 6.33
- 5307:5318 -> 6.51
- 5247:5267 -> 6.39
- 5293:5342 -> 6.39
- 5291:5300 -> 6.33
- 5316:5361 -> 6.63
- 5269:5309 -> 6.32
